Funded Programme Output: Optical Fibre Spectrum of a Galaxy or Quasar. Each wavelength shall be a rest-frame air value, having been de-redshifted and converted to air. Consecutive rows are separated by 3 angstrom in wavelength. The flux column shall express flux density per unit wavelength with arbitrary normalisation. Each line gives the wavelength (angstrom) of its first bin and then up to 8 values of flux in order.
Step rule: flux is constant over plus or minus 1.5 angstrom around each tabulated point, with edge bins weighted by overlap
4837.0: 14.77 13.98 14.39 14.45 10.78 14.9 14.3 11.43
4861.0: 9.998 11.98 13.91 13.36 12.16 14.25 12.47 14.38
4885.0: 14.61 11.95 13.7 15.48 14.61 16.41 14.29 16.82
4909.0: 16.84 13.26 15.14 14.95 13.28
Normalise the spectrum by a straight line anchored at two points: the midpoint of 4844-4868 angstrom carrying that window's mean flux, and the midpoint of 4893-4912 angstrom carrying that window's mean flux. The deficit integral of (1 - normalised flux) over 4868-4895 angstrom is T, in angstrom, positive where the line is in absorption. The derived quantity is 1.34 angstrom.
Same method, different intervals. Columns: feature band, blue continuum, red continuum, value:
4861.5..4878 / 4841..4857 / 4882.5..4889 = 0.8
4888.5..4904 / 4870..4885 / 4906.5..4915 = -0.3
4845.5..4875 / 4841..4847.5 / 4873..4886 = 2.9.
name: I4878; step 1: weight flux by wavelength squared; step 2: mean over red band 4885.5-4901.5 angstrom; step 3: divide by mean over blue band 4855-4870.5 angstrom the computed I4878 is 1.2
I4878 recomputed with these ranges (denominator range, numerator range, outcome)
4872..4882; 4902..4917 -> 1.17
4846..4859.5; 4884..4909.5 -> 1.16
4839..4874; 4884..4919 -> 1.17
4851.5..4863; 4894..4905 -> 1.25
